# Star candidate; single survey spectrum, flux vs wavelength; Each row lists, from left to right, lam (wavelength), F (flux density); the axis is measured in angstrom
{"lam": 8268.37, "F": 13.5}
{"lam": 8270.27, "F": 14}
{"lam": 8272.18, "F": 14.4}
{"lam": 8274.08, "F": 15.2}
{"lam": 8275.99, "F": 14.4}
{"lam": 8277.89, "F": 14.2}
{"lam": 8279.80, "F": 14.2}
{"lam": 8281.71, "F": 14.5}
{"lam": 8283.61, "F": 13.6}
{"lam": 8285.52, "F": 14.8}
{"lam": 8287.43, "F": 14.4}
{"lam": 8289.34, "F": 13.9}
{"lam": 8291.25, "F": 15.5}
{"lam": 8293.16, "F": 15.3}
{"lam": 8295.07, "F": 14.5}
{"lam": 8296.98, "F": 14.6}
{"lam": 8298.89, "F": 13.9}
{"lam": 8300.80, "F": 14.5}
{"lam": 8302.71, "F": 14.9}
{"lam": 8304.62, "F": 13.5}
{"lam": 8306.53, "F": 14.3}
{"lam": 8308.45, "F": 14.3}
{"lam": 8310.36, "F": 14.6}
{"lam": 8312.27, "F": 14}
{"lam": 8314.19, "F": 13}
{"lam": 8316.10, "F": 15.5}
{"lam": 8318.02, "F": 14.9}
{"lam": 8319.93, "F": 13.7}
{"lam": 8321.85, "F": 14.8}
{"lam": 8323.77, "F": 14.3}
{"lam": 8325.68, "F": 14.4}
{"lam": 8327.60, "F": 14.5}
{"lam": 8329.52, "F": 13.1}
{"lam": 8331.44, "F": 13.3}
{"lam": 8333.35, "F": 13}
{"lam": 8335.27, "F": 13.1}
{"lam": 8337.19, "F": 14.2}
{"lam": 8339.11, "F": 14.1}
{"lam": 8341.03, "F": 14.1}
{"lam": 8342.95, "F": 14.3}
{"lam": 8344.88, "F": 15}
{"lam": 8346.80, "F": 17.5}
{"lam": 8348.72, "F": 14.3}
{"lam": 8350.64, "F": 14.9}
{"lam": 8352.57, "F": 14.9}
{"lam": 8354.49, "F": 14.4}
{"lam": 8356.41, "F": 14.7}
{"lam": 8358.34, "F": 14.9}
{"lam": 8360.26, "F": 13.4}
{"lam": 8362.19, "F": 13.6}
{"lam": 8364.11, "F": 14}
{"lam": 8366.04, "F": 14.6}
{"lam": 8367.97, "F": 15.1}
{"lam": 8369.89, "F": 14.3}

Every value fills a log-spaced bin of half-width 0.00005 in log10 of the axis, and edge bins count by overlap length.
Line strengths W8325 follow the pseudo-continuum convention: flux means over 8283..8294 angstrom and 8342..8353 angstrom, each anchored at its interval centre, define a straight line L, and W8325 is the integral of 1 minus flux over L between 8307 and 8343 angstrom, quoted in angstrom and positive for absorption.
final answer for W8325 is 2.1 angstrom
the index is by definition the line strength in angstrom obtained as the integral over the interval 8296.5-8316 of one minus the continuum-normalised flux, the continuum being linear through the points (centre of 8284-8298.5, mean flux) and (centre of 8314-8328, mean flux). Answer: 0.5 angstrom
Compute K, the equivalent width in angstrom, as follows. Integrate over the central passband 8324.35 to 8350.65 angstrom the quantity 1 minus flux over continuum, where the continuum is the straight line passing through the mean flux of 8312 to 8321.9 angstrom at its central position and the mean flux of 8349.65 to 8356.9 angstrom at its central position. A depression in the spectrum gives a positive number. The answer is 0.53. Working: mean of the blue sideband 14.3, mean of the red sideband 14.7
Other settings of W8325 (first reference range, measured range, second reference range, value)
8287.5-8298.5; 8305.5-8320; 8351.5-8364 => 0.2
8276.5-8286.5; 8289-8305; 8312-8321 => -0.4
